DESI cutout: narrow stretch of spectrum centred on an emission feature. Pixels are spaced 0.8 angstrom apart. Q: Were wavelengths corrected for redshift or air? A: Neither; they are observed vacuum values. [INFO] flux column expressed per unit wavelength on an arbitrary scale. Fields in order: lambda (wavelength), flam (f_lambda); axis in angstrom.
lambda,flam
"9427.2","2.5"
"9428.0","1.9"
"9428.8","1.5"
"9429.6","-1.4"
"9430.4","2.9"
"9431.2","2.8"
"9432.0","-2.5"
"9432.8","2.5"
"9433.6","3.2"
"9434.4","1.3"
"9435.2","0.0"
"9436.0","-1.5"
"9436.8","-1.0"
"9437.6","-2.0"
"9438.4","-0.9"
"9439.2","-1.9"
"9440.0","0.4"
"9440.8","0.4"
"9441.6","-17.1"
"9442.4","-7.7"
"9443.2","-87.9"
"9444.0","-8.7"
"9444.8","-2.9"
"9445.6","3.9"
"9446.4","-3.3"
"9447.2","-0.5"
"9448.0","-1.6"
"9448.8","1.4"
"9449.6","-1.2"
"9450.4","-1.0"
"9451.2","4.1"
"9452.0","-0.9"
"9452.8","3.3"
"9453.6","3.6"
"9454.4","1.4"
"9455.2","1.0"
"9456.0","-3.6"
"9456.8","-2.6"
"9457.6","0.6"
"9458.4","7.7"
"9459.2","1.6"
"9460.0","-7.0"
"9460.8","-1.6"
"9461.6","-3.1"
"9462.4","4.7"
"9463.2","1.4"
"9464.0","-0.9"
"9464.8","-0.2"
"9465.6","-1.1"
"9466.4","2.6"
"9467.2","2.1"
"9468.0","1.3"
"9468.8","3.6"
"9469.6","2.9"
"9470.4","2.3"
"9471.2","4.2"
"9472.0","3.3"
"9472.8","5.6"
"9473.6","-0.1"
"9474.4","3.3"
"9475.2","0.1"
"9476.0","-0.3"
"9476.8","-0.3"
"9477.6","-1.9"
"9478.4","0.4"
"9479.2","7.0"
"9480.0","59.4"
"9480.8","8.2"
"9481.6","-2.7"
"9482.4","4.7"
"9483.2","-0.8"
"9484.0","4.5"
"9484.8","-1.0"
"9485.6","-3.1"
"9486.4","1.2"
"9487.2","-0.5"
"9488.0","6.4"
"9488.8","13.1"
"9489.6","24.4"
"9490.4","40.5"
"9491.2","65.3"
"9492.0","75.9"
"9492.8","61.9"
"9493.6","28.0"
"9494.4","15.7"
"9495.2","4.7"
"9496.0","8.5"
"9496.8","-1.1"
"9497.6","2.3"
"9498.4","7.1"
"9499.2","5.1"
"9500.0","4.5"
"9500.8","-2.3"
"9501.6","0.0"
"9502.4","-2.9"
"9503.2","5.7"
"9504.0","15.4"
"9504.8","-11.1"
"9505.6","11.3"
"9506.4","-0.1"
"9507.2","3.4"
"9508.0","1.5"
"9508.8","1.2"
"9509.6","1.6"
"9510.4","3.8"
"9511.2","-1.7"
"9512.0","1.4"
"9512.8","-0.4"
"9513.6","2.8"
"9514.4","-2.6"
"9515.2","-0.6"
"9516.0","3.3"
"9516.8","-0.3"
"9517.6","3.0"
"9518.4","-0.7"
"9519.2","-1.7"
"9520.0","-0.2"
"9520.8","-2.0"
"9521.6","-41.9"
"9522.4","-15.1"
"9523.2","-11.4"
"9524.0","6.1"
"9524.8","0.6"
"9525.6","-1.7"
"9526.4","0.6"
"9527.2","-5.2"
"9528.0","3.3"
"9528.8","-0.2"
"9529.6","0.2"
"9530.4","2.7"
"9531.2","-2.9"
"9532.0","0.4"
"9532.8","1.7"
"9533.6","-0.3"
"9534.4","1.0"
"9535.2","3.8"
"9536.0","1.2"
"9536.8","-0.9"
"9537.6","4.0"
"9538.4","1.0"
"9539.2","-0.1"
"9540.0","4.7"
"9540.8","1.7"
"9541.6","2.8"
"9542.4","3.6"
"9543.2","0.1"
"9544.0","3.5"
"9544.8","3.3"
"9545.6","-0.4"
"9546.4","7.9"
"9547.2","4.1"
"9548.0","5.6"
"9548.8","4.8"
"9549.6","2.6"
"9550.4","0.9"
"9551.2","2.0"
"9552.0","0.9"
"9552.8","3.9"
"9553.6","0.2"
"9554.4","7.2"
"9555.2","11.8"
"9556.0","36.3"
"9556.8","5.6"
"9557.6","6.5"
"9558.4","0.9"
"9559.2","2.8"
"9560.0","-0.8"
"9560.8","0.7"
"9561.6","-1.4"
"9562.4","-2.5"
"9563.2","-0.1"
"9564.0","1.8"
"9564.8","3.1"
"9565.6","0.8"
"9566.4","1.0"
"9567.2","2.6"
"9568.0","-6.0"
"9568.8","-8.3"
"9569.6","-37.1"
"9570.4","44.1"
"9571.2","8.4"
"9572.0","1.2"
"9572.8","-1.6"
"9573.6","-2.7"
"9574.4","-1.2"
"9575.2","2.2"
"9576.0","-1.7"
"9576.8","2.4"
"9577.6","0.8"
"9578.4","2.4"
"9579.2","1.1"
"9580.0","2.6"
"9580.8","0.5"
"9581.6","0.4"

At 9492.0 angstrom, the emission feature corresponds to [O III] 5007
